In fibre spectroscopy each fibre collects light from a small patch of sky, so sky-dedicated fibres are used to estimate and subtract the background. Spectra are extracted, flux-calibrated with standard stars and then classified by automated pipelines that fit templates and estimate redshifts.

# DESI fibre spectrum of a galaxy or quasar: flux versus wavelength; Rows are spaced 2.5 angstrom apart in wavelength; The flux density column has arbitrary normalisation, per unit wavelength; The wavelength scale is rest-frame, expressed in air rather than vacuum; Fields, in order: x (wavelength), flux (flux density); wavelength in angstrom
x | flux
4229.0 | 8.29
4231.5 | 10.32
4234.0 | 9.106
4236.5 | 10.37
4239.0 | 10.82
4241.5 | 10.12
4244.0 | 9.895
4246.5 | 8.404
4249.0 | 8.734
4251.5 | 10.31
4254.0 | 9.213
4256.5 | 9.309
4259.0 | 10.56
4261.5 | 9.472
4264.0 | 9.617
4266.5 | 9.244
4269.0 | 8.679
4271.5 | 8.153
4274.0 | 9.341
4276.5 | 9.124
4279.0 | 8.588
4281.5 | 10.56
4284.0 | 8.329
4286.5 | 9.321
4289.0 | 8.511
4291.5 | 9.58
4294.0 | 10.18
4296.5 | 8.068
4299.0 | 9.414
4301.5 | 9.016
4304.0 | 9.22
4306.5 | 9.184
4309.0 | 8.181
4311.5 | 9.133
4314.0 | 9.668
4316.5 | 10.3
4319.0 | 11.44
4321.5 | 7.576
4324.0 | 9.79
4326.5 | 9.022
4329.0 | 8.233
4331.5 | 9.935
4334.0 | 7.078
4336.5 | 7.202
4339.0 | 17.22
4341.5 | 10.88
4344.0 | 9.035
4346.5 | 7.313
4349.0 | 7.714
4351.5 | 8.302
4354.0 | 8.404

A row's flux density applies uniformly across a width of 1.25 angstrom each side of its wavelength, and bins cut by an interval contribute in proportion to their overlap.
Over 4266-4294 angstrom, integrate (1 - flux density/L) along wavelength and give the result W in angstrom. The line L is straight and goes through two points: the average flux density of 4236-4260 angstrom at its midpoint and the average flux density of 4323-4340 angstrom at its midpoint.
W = 1.8 angstrom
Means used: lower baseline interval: 9.75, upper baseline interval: 9.67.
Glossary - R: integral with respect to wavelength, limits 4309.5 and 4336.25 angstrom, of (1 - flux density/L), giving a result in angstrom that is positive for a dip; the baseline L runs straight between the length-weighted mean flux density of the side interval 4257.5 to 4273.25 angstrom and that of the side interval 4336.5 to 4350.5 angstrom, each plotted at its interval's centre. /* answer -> 2.09 angstrom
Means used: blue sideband 9.29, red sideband 10.1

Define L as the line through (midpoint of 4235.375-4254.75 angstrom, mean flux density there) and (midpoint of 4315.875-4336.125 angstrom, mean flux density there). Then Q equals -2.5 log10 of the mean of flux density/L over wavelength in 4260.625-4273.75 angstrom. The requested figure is 0.06 mag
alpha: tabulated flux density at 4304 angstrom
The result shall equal 9.22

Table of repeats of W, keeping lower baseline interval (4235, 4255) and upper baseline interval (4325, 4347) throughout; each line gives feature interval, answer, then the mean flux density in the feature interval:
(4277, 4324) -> 2.0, 9.25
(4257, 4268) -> 0.0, 9.67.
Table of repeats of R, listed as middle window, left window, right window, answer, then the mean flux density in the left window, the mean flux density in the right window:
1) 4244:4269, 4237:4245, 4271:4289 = 1.0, 10.3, 9.06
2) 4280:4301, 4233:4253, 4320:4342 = 1.0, 9.72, 9.64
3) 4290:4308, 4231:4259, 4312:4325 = 0.9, 9.71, 9.72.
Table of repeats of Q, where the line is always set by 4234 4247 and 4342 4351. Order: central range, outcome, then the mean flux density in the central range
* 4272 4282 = 0.02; 9.22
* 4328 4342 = -0.19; 10.1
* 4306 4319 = -0.08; 9.51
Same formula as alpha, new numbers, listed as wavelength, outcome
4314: 9.668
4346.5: 7.313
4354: 8.404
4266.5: 9.244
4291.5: 9.58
